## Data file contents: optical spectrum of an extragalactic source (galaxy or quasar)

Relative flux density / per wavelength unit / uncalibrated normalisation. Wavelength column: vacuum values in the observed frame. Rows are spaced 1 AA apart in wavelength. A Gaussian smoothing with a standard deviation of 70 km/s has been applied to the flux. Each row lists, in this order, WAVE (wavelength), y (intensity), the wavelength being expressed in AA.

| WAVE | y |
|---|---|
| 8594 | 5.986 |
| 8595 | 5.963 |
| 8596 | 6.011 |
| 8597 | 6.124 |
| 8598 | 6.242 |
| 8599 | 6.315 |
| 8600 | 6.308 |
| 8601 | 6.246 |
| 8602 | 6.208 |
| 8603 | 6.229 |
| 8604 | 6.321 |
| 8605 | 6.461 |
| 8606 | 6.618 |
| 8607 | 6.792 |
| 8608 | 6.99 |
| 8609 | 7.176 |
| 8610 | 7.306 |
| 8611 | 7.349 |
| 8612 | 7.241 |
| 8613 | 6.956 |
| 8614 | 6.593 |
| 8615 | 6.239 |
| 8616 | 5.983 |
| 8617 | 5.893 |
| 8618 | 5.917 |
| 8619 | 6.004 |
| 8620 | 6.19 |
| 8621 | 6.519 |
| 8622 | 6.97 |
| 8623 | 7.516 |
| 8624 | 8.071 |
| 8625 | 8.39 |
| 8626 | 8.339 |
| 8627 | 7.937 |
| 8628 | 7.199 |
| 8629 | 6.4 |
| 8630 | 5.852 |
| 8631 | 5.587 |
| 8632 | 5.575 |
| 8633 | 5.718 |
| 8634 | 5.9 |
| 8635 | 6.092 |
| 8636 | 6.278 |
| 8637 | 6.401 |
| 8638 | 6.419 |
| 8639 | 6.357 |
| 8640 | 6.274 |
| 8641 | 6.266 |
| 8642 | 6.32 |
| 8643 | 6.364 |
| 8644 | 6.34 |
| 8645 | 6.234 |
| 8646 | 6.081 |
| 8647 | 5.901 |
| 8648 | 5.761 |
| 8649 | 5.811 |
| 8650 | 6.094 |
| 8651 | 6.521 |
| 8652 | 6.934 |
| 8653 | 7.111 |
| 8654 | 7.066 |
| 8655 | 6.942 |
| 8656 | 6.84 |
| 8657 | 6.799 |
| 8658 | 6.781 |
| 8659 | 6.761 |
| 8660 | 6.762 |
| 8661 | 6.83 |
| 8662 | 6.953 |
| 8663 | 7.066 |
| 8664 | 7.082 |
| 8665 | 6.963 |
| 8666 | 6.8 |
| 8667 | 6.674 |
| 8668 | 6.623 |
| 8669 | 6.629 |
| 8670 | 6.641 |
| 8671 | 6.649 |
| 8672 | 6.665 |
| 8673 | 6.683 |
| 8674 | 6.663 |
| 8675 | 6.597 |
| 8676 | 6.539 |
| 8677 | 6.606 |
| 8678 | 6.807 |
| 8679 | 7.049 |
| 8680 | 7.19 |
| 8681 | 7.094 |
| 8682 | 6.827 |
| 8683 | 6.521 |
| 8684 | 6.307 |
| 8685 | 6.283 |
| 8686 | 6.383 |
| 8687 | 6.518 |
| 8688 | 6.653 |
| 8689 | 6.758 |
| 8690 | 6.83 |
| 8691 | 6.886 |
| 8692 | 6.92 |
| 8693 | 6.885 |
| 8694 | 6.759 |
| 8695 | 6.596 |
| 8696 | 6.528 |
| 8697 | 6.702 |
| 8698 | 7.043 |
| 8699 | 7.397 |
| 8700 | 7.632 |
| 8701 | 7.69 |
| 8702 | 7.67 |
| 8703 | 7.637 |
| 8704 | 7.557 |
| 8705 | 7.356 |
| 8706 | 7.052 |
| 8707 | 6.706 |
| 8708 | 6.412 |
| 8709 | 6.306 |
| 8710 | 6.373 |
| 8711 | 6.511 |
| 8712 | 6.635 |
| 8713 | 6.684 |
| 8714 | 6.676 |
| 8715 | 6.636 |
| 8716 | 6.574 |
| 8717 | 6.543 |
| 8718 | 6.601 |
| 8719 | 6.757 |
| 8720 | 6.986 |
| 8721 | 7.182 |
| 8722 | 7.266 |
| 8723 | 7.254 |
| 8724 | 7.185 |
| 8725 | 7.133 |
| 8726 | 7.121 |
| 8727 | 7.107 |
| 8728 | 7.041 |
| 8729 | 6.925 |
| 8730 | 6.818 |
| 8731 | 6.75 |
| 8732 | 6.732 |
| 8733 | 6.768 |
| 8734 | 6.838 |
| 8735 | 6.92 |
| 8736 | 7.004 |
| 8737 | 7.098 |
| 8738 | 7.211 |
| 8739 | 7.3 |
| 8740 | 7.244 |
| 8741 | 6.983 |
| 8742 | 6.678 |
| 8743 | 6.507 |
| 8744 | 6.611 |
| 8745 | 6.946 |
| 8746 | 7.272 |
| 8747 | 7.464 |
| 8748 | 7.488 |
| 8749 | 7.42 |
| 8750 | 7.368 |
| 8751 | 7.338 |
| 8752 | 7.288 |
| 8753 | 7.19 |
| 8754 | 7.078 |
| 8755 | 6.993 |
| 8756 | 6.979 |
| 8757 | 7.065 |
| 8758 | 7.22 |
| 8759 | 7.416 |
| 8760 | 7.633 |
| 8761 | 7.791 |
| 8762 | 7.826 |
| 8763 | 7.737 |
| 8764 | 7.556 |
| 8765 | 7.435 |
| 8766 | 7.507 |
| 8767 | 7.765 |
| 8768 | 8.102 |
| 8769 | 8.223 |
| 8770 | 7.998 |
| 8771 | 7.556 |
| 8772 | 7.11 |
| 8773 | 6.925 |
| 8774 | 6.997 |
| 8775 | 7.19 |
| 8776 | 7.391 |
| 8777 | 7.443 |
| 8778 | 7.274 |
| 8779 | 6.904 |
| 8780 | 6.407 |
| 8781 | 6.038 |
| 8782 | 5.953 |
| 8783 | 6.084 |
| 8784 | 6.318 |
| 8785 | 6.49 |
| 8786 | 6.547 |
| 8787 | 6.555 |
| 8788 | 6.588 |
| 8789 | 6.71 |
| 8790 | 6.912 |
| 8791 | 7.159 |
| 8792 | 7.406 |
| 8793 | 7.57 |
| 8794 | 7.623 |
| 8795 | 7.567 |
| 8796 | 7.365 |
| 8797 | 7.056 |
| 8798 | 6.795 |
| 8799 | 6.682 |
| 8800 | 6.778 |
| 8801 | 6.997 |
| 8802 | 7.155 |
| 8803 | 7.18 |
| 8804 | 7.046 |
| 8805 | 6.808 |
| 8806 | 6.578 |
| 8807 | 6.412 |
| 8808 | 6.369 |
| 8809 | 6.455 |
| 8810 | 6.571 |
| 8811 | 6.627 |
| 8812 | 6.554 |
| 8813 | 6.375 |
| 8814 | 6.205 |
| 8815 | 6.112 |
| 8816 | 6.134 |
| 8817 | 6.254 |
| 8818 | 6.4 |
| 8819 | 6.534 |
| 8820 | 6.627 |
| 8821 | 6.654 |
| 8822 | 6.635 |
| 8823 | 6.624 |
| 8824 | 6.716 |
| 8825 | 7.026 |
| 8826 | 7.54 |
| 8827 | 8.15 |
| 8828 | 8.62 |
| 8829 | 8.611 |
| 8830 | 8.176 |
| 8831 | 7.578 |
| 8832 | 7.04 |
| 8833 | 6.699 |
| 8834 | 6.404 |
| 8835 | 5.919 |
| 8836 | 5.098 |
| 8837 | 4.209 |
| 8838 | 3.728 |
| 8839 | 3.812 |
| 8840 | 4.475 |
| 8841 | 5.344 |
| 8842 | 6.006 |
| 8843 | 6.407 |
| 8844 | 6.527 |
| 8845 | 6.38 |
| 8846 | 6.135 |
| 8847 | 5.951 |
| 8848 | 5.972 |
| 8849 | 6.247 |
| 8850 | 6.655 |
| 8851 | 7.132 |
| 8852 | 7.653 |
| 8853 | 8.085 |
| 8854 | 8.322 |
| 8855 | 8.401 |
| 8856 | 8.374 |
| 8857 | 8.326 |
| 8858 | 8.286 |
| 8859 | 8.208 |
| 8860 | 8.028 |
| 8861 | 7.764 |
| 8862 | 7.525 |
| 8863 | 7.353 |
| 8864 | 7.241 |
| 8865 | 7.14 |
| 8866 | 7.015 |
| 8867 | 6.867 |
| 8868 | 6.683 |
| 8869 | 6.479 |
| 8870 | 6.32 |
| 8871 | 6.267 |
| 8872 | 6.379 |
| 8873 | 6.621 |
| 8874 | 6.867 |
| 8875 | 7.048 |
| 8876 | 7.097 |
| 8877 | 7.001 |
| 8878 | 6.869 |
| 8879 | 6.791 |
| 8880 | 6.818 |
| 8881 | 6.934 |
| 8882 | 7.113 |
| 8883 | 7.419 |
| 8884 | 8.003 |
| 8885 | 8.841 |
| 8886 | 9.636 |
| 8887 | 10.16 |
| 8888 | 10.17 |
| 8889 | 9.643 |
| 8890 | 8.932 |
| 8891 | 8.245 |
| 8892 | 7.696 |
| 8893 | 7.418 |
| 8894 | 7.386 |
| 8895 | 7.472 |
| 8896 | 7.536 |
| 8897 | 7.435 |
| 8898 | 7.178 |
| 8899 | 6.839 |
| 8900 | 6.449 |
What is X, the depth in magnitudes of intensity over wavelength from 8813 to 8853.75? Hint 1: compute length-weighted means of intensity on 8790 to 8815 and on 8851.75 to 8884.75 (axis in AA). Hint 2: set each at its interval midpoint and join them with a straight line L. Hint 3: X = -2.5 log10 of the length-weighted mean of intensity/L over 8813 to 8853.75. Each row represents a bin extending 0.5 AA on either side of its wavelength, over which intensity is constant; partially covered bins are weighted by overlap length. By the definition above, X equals 0.10 mag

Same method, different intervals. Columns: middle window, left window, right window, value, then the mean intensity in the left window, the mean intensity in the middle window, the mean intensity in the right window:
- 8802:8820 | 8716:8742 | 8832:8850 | -0.09 mag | 6.98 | 6.53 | 5.68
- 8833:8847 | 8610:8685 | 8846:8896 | 0.32 mag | 6.63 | 5.48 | 7.51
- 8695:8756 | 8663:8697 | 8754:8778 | 0.02 mag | 6.72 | 7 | 7.46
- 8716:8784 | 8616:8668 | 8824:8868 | -0.06 mag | 6.58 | 7.12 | 6.89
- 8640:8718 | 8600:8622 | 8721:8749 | 0.01 mag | 6.54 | 6.72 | 7.03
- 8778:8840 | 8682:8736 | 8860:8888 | 0.08 mag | 6.87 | 6.65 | 7.33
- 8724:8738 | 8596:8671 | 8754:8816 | -0.02 mag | 6.58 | 6.96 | 7.01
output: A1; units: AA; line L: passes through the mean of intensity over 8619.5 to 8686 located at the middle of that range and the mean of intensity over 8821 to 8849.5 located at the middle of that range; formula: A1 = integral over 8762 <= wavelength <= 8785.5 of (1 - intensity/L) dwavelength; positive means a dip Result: -2.6 AA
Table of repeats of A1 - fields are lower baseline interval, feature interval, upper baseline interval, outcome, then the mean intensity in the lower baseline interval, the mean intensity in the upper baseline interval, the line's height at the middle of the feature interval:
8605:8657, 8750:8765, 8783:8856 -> -1.62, 6.58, 6.68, 6.65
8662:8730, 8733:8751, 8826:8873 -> -0.61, 6.85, 6.83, 6.85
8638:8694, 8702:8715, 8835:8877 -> -0.40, 6.63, 6.69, 6.65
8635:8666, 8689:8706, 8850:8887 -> -0.96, 6.54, 7.44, 6.73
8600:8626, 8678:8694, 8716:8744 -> 0.30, 6.75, 6.95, 6.87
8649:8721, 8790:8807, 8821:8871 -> -0.62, 6.8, 6.85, 6.83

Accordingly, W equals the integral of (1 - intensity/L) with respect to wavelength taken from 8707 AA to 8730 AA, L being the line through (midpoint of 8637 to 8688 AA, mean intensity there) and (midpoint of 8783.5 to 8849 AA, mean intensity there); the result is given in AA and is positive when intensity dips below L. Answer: -0.7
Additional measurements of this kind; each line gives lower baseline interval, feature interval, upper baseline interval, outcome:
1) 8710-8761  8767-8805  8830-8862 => -1.0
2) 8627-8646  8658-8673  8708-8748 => -0.8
